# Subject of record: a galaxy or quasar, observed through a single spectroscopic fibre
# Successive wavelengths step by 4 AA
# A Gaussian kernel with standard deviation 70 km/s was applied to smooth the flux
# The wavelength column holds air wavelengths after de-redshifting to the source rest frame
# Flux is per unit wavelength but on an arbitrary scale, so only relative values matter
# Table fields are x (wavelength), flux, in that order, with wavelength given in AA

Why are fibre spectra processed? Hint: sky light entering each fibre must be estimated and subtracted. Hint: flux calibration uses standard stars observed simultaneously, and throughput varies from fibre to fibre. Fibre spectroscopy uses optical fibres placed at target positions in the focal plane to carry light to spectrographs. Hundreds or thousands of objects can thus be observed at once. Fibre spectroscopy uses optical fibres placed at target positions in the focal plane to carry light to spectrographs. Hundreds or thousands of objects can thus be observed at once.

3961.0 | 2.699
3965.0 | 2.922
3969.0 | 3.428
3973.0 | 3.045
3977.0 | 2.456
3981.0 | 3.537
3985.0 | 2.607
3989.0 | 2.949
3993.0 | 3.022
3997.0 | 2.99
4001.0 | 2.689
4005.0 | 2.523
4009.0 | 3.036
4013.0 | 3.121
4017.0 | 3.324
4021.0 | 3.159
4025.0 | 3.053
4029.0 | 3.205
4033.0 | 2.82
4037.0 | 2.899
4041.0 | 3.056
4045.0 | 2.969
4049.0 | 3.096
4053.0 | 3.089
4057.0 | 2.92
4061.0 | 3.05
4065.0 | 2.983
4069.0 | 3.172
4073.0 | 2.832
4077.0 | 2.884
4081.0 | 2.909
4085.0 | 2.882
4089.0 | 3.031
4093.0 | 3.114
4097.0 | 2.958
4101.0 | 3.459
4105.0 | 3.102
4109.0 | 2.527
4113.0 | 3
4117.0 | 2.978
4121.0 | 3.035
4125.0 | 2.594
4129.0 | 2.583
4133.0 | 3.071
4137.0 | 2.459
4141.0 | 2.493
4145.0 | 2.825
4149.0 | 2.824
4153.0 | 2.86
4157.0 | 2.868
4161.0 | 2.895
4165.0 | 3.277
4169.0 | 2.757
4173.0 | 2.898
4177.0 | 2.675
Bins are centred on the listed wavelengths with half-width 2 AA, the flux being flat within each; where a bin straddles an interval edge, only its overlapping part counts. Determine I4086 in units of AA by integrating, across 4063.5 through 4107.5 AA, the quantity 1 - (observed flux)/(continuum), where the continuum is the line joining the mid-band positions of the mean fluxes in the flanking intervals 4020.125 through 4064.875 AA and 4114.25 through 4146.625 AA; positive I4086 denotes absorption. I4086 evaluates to -2.0 AA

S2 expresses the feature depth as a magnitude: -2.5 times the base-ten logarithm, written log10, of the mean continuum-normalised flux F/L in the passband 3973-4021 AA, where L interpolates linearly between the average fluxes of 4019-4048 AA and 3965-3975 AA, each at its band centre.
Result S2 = 0.06 mag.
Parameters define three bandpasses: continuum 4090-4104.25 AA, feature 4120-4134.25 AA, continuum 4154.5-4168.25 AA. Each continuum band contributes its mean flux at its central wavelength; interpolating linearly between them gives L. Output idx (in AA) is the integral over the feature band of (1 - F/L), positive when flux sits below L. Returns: 1.32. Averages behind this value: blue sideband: 3.16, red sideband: 2.98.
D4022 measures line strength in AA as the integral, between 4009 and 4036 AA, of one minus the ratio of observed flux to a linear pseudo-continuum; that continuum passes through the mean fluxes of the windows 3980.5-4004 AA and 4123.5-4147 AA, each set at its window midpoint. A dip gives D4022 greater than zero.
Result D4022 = -2.3 AA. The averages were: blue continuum 2.91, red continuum 2.67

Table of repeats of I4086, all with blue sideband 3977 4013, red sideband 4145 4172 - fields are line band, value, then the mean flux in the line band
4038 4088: -1.39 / 2.99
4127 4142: 1.26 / 2.66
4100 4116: -0.47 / 2.99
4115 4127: 0.15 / 2.87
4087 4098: -0.51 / 3.04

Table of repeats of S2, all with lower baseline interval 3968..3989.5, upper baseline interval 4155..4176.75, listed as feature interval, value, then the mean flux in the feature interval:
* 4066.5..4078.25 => -0.01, 2.97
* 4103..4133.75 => 0.03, 2.85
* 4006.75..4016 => -0.04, 3.09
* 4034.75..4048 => -0.01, 2.98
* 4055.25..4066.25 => -0.01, 2.99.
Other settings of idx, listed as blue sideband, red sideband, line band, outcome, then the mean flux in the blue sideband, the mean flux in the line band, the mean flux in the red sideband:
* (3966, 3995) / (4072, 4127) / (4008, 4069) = -1.6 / 3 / 3.06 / 2.95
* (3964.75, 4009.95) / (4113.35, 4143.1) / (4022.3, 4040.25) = -0.8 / 2.93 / 3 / 2.76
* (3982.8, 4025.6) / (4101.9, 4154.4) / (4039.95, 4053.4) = -0.7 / 2.95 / 3.05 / 2.81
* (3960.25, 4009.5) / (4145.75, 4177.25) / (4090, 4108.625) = -1.3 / 2.92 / 3.1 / 2.89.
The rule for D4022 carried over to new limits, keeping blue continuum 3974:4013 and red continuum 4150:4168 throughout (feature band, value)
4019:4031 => -1.0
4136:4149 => 1.4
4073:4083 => 0.1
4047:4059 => -0.5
